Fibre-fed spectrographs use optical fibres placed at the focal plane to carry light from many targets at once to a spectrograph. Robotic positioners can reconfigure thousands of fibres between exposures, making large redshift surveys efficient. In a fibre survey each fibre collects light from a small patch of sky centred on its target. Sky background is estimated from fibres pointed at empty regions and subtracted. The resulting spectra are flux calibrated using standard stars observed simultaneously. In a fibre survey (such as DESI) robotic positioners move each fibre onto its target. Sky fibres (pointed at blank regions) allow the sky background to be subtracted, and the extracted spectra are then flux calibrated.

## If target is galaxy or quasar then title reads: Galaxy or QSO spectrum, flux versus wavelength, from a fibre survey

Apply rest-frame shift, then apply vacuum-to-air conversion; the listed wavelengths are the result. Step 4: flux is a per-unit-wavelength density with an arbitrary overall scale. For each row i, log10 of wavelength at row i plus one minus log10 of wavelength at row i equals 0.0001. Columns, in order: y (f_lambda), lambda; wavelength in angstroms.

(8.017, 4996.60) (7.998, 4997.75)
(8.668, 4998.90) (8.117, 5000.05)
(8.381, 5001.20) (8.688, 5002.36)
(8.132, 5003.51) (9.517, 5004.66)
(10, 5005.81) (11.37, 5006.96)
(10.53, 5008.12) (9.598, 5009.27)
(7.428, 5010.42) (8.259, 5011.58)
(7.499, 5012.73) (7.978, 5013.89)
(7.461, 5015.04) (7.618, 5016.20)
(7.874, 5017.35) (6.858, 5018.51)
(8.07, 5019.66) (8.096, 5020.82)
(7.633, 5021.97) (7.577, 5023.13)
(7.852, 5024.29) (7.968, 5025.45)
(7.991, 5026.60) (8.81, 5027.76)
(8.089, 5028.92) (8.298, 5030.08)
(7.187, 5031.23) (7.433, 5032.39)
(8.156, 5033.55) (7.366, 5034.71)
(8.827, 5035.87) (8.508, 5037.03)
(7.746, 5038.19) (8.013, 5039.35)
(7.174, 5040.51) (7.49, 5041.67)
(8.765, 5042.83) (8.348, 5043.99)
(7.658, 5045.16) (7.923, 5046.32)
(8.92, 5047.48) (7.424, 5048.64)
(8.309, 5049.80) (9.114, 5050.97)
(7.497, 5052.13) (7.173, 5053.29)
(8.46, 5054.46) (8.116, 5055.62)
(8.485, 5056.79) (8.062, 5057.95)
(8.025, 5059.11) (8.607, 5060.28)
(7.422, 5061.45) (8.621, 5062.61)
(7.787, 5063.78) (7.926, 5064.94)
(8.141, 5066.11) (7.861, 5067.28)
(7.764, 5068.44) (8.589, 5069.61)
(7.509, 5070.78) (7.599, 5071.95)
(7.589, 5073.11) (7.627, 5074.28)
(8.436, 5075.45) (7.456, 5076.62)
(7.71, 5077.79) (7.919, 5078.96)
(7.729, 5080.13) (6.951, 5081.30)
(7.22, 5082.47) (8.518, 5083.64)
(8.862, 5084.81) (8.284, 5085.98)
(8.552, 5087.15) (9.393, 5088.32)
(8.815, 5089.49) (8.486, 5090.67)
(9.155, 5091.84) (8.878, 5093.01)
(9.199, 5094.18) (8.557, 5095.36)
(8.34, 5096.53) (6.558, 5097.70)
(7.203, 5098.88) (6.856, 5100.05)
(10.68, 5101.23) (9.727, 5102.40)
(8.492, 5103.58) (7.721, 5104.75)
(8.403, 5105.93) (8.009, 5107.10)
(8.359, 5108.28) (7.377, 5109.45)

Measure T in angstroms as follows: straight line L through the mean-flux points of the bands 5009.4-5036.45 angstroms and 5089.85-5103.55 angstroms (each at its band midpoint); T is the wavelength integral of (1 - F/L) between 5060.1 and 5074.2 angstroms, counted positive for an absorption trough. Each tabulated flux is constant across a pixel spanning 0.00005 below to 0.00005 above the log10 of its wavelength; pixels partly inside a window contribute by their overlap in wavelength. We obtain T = 0.6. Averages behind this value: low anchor 7.87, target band 7.92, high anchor 8.51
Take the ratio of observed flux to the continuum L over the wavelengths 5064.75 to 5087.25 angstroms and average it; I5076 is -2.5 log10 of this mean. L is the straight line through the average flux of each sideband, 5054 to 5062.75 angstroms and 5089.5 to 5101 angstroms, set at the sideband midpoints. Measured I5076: 0.04 mag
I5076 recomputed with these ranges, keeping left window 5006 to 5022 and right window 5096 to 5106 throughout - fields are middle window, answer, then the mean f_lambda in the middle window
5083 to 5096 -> -0.07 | 8.78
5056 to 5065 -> 0.02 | 8.13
